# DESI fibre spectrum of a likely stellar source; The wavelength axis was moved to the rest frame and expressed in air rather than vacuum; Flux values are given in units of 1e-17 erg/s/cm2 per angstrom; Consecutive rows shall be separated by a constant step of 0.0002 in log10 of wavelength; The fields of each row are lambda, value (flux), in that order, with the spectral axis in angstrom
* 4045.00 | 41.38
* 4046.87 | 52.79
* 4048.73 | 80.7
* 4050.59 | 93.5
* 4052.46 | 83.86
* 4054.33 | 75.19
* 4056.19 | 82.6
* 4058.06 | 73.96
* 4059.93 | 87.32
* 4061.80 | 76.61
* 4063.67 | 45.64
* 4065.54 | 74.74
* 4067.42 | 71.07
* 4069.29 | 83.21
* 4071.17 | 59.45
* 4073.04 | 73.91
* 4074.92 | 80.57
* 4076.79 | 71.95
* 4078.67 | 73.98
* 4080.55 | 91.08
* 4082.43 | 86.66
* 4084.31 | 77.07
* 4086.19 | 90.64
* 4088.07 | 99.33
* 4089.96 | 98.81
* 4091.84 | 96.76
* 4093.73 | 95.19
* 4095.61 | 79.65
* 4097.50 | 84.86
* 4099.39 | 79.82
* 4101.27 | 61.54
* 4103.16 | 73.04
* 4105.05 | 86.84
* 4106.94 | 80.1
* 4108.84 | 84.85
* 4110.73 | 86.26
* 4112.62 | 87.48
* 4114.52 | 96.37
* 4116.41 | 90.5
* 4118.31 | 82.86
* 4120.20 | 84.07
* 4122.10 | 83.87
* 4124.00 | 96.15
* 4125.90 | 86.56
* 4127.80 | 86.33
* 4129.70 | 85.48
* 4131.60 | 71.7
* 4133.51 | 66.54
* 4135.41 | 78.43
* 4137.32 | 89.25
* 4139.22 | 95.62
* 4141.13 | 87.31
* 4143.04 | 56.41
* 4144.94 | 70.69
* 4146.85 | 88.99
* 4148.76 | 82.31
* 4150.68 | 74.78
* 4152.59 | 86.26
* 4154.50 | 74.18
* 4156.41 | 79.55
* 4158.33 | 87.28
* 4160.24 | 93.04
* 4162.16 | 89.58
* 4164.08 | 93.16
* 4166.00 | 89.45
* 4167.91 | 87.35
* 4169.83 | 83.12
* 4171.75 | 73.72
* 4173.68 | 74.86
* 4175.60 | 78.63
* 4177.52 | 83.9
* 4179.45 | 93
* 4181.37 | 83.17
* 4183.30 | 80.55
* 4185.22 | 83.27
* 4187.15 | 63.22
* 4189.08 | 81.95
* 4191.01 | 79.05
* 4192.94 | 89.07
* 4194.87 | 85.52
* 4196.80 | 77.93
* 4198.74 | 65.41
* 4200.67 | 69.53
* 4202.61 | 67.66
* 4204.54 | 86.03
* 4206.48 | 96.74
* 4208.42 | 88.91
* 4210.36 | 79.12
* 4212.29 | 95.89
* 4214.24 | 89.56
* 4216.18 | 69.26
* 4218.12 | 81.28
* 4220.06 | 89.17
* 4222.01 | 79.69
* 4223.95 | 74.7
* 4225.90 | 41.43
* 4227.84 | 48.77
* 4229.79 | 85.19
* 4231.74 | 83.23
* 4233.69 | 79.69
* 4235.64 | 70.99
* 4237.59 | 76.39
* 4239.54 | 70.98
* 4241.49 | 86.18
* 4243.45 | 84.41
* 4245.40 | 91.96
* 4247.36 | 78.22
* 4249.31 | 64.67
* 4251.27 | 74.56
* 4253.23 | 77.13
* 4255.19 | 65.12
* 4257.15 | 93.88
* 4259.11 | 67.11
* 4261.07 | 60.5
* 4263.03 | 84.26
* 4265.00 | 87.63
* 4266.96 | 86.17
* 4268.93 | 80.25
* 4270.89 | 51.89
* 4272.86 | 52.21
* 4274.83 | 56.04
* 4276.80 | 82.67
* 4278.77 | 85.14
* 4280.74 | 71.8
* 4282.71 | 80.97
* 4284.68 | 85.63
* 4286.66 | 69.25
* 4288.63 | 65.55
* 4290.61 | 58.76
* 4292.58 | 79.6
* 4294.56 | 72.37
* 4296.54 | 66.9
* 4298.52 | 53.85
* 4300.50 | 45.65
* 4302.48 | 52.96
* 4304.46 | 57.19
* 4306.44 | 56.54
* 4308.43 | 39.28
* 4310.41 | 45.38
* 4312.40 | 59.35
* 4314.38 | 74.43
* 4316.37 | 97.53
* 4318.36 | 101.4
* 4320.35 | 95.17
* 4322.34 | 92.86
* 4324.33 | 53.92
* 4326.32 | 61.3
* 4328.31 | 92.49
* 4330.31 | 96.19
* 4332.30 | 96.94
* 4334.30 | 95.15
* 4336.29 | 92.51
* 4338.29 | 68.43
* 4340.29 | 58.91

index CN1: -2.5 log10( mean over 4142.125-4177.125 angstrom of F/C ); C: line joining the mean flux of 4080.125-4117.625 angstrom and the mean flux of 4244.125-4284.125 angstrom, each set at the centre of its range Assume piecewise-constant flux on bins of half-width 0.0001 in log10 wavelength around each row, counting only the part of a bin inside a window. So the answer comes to 0.01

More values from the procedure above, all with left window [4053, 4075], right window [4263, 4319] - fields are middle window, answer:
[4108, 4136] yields -0.170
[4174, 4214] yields -0.154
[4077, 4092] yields -0.202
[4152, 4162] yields -0.181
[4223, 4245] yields -0.055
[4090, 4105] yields -0.141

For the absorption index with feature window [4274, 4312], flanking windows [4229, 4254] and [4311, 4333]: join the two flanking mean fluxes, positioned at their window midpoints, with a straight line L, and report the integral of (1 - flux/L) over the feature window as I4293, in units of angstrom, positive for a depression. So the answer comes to 7.88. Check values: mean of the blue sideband 78.7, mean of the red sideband 82.9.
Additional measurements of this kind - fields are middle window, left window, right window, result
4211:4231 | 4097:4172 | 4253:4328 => 0.10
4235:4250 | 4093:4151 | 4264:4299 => -0.82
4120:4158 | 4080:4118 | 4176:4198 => 1.30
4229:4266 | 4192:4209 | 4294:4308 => -4.60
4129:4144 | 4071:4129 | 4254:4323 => 0.56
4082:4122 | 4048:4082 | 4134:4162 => -3.47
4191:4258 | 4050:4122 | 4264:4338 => -1.98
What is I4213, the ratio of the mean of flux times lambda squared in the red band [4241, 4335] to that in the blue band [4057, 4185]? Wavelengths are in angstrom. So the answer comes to 1.0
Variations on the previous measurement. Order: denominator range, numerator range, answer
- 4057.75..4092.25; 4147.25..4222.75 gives 1.09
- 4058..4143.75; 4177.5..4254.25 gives 1.02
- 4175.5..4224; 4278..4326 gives 0.89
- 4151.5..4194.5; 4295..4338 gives 0.94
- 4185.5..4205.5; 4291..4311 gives 0.78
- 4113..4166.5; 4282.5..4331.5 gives 0.91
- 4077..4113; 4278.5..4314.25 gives 0.83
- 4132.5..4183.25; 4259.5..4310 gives 0.86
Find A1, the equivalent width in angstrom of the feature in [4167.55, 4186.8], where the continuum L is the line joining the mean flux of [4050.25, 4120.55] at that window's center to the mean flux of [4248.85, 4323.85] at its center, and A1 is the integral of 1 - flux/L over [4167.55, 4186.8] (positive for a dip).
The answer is -1.21 angstrom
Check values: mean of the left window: 81.5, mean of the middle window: 81.4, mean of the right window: 70.8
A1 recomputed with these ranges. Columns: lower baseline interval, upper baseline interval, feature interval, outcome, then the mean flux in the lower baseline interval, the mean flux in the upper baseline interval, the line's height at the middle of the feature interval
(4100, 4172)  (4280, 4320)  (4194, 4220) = -1.8 angstrom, 83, 67.1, 76.1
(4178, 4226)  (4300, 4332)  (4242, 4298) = 0.6 angstrom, 80.4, 71.1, 74.8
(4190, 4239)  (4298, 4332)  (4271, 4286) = 0.1 angstrom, 77.9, 70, 72.9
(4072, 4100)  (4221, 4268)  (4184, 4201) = 0.3 angstrom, 85.3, 75.6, 78.8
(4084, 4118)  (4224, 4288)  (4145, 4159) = 0.2 angstrom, 86.2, 74.2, 82.2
